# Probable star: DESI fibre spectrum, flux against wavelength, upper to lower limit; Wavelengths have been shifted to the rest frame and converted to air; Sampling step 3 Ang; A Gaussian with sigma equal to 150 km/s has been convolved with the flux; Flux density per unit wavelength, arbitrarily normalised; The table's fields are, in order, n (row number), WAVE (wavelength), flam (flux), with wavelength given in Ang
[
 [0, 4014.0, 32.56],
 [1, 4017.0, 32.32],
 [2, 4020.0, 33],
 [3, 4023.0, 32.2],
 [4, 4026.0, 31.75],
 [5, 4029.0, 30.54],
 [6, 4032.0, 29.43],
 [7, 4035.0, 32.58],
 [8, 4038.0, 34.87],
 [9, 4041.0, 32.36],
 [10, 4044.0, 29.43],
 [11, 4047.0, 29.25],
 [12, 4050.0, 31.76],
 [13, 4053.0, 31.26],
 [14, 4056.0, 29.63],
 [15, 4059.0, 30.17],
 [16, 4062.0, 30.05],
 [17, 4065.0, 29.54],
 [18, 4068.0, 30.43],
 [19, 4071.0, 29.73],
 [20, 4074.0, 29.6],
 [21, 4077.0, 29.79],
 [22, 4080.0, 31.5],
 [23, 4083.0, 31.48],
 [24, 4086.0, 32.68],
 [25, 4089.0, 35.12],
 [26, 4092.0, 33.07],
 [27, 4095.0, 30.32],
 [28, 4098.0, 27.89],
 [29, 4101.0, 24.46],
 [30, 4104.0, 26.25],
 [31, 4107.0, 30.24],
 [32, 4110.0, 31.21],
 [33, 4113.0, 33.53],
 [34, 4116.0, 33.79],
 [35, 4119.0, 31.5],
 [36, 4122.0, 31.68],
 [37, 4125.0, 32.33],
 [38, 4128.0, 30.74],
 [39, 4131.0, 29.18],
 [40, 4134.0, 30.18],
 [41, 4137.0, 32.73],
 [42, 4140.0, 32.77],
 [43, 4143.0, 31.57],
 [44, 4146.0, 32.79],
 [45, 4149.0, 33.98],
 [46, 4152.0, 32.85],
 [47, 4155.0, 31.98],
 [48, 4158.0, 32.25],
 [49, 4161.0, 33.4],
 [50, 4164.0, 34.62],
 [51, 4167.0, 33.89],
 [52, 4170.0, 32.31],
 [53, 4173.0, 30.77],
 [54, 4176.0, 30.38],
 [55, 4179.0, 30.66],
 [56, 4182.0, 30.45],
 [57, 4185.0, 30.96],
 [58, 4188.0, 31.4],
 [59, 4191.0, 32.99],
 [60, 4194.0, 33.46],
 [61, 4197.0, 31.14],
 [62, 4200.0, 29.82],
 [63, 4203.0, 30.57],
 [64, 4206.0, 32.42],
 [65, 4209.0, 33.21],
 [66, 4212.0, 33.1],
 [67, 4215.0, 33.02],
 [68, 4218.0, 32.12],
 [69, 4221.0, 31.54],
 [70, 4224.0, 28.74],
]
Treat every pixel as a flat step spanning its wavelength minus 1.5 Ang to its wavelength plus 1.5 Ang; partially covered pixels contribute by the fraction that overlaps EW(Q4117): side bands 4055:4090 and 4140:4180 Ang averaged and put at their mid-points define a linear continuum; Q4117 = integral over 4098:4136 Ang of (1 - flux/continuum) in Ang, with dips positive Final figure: 1.5 Ang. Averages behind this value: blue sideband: 30.8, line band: 30.4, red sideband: 32.5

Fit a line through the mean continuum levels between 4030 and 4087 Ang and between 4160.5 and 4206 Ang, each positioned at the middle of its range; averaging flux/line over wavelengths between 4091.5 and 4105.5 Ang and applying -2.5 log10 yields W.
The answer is 0.11 mag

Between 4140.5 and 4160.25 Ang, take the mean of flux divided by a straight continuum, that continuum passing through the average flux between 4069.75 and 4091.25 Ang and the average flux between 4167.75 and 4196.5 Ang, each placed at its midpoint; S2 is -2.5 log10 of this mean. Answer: -0.04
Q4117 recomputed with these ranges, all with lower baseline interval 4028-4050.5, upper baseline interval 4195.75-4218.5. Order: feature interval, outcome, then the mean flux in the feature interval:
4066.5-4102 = 1.0 Ang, 30.6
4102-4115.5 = 0.5 Ang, 30.3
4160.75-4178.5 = -0.3 Ang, 32.4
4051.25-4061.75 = 0.3 Ang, 30.4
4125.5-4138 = 0.3 Ang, 30.8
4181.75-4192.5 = 0.1 Ang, 31.6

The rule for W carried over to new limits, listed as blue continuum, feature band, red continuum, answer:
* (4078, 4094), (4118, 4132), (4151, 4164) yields 0.05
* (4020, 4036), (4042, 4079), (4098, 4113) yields 0.00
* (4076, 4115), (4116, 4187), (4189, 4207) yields -0.03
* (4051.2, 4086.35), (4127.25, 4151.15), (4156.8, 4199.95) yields -0.01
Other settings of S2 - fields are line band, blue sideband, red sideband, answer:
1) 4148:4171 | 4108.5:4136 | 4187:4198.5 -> -0.04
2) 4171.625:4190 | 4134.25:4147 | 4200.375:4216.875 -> 0.05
